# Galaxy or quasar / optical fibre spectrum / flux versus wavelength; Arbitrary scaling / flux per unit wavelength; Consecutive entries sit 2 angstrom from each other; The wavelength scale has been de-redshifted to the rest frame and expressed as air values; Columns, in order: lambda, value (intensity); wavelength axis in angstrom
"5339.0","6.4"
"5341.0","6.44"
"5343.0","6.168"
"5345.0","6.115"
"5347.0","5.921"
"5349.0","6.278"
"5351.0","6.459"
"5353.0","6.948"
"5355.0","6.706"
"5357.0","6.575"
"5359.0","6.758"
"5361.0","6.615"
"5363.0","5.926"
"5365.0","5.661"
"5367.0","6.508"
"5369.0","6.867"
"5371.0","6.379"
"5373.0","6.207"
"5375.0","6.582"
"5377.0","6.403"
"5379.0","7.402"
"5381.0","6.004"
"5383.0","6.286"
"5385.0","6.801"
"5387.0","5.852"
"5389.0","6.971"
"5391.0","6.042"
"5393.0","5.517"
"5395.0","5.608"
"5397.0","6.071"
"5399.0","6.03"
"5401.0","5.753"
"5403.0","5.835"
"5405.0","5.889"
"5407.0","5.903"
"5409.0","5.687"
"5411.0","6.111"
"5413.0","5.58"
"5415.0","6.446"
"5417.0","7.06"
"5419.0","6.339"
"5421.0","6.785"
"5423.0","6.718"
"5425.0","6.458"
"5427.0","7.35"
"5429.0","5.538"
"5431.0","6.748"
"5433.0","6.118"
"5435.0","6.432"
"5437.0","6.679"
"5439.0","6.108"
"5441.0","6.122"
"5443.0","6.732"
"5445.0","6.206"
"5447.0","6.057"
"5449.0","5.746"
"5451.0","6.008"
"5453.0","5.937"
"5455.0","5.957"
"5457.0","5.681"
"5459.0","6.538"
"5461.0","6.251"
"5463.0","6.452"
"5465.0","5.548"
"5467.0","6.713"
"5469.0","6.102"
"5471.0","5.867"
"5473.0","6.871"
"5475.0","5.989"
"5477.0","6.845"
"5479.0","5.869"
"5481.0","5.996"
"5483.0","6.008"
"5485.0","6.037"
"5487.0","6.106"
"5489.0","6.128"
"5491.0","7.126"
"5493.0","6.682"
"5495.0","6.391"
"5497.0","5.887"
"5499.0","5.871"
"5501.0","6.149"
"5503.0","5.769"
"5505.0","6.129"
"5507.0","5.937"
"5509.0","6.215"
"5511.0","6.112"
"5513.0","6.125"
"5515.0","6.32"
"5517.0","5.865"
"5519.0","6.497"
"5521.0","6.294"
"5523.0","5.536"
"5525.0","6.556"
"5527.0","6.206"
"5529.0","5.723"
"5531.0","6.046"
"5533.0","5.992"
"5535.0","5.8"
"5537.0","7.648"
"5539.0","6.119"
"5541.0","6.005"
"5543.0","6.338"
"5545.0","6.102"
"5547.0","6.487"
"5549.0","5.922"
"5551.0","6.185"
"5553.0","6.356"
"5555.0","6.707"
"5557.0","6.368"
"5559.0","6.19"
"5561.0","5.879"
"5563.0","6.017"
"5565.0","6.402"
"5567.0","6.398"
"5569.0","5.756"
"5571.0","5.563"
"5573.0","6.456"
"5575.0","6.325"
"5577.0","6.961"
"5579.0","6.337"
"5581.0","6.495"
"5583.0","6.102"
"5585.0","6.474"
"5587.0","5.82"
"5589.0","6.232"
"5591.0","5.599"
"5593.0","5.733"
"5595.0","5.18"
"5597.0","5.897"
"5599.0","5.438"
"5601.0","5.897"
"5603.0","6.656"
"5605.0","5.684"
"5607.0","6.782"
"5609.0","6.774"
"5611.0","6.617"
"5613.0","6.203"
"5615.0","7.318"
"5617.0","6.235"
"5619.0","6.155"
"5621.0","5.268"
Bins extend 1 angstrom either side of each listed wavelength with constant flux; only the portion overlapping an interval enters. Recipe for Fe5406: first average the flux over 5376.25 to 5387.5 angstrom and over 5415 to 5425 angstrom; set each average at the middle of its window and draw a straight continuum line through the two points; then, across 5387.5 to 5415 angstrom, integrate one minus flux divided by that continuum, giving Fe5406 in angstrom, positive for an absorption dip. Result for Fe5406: 2.7 angstrom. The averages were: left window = 6.49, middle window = 5.94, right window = 6.67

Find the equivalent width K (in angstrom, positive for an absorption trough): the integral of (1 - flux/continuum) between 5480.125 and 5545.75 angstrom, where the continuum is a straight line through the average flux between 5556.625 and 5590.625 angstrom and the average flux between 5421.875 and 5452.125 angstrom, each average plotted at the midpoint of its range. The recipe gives 0.95 angstrom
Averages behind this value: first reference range 6.33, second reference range 6.21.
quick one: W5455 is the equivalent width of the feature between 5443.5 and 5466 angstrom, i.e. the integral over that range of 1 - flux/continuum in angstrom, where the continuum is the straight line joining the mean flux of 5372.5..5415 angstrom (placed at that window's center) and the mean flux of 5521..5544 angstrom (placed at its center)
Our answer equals 0.4 angstrom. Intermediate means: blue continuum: 6.13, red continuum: 6.18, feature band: 6.05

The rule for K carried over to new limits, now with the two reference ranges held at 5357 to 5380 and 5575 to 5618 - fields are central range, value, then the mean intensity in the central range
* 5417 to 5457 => 0.53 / 6.32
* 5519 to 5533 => 0.47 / 6.09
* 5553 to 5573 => 0.27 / 6.17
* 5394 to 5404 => 0.92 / 5.86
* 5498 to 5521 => 0.80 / 6.1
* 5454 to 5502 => 1.09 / 6.21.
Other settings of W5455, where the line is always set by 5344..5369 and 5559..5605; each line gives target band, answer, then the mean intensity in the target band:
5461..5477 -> -0.08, 6.26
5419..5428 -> -0.68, 6.77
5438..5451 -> 0.24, 6.15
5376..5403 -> 0.63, 6.2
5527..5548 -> -0.32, 6.23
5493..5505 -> 0.21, 6.08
